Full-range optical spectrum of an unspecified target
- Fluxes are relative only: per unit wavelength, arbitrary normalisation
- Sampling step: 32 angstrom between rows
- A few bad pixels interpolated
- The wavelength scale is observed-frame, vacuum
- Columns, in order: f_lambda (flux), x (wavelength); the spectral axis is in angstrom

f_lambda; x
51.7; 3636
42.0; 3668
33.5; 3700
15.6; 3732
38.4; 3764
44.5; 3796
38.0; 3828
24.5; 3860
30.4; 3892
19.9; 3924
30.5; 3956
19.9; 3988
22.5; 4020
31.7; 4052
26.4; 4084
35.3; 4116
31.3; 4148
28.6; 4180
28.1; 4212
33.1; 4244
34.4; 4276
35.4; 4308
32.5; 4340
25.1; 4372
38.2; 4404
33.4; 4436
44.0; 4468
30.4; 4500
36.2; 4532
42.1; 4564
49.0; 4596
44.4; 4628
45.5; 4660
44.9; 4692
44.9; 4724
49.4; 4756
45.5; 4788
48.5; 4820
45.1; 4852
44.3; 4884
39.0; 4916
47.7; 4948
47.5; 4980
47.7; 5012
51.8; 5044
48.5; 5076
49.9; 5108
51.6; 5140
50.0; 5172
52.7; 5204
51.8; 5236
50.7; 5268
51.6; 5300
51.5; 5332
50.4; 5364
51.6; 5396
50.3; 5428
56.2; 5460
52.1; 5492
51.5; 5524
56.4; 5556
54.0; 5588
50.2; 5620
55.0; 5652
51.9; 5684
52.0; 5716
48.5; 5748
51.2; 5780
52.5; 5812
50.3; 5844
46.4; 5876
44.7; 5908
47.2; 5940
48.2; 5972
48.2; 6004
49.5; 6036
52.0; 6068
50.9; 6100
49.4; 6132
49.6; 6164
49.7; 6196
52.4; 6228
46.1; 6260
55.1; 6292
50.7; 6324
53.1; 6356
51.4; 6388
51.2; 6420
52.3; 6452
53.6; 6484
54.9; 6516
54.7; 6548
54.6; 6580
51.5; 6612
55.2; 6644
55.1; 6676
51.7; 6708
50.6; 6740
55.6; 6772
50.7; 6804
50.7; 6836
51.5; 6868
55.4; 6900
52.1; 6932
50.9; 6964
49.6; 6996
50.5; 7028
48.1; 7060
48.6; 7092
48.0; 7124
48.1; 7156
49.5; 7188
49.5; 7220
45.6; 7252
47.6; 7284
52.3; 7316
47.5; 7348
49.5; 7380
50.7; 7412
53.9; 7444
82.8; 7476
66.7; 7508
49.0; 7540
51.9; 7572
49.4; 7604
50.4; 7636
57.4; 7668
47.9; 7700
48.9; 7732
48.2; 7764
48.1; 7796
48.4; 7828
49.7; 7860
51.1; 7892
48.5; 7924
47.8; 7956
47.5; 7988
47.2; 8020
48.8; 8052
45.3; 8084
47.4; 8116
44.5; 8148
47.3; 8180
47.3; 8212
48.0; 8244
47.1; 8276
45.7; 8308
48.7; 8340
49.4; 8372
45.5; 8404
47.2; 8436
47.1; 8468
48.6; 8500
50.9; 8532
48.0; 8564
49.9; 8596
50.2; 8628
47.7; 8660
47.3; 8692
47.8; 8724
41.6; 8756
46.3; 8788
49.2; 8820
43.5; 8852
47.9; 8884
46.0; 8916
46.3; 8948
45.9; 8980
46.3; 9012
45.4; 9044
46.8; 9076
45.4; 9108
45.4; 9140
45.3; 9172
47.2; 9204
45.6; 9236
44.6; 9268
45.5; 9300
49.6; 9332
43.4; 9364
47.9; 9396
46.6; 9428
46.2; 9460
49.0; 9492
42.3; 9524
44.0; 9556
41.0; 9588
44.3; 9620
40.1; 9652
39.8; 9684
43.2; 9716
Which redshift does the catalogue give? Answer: 0.14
